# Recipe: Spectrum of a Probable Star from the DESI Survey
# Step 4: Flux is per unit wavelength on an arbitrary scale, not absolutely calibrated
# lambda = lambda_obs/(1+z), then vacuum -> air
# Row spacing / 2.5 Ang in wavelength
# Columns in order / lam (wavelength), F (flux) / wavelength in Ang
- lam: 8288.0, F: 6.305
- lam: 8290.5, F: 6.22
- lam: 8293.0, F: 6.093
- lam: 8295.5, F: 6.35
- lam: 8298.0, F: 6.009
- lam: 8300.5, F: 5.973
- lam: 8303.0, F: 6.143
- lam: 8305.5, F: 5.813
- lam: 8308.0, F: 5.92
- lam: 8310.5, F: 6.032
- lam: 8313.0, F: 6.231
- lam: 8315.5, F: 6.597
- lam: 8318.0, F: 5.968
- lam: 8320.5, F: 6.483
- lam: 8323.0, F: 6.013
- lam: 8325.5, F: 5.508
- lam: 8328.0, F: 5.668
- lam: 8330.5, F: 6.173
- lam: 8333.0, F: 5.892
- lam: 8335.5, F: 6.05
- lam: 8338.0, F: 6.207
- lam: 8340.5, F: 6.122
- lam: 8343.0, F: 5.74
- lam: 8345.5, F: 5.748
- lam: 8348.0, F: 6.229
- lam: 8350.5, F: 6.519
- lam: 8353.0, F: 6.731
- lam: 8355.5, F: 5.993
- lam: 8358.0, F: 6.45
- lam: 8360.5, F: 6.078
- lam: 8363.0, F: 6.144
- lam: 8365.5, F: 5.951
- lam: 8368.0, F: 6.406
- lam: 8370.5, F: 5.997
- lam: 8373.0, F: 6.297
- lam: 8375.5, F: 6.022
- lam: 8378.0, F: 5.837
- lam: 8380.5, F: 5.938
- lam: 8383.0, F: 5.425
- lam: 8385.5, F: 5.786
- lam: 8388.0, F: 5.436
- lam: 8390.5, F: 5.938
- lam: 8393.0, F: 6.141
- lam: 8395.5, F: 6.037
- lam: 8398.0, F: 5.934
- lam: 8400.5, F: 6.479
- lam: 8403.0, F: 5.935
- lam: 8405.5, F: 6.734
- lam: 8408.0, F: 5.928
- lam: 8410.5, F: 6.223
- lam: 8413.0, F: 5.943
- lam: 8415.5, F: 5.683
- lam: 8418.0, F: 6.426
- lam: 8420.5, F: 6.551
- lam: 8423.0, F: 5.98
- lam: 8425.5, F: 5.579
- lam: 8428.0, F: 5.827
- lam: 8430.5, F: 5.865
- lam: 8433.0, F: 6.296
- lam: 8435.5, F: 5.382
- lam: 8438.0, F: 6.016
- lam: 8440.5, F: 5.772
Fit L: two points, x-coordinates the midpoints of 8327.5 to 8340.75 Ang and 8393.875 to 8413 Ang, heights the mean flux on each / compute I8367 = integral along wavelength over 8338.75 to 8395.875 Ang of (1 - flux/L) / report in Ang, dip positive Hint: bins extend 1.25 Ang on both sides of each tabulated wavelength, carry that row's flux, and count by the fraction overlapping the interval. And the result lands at 0.5 Ang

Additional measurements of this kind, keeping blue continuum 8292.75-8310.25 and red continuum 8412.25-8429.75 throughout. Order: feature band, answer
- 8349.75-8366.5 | -0.68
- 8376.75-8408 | 0.21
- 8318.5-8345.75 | 0.25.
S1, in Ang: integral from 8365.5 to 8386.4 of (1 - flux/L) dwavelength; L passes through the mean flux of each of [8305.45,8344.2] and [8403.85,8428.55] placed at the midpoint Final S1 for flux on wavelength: 0.3 Ang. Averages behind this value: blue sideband 6.03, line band 5.97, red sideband 6.09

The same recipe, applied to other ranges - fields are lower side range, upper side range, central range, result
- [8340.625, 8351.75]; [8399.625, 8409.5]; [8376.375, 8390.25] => 1.07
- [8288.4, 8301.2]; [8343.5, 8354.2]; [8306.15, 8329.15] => 0.57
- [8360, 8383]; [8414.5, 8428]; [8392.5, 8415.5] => -0.35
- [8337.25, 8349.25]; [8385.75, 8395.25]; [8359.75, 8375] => -0.56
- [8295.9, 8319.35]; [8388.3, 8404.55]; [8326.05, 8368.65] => -0.27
